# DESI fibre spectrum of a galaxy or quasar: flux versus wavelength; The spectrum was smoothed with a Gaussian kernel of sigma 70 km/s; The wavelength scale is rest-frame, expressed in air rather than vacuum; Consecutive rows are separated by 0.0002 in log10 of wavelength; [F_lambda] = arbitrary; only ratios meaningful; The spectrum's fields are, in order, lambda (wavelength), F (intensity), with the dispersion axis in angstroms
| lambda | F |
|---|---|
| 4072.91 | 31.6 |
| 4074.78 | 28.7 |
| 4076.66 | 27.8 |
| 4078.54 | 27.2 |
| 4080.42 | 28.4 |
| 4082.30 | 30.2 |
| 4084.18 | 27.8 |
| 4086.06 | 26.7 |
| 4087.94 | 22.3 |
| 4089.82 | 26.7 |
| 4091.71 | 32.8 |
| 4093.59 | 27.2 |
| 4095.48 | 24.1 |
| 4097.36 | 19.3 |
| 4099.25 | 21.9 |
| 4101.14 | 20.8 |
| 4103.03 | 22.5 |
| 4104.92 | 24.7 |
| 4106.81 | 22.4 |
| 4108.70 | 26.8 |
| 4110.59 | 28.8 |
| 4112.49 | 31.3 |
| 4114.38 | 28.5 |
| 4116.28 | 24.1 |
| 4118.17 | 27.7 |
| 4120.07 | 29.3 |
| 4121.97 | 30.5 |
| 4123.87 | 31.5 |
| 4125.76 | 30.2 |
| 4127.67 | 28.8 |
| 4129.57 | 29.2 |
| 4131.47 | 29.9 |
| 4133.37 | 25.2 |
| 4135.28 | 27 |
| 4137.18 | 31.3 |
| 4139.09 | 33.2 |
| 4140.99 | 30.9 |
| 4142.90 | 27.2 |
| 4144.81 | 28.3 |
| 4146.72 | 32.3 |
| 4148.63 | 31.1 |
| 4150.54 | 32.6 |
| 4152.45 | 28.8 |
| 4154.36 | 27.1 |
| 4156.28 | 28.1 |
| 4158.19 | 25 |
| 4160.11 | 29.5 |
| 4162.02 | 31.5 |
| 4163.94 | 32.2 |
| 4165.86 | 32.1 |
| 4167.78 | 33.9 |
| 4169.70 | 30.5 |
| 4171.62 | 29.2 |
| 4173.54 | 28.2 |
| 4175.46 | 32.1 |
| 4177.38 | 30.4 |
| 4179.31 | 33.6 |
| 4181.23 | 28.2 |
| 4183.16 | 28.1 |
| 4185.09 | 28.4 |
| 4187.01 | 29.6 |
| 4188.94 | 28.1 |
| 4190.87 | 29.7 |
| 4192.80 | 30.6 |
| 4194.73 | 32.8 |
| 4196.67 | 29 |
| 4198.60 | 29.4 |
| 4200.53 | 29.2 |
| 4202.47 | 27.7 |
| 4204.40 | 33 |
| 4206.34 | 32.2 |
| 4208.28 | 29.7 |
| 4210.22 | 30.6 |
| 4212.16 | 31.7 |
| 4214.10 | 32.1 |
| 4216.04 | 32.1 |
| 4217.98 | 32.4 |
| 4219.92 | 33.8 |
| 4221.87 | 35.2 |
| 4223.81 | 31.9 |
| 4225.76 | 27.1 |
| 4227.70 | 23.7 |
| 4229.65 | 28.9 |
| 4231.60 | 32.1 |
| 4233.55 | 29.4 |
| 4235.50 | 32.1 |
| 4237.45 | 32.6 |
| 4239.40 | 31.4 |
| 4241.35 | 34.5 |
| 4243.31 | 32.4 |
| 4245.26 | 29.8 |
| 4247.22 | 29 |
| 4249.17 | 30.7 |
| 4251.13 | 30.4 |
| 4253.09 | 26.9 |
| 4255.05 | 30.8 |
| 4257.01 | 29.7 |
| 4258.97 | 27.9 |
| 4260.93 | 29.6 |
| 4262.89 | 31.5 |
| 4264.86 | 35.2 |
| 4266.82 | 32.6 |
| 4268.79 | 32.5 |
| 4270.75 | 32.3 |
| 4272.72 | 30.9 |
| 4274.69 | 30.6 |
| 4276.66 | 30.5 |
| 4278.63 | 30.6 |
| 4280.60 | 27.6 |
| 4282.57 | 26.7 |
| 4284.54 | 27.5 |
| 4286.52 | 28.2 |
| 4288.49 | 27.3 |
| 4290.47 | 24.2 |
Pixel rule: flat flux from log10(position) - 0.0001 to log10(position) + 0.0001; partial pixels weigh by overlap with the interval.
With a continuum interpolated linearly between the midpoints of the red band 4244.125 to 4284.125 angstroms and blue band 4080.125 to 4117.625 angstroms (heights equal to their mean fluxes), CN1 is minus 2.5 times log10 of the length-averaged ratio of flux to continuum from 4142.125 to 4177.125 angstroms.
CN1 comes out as -0.10 mag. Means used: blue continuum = 25.8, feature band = 30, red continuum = 30.3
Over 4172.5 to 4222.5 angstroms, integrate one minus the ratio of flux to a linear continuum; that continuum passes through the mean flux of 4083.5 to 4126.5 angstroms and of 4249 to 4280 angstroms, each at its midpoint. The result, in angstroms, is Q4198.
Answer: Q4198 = -2.97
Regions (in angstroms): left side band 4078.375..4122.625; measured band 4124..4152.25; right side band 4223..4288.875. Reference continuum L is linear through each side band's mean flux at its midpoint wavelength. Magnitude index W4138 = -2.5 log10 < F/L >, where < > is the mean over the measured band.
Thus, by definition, -0.10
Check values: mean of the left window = 26.3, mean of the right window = 30.2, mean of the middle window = 29.8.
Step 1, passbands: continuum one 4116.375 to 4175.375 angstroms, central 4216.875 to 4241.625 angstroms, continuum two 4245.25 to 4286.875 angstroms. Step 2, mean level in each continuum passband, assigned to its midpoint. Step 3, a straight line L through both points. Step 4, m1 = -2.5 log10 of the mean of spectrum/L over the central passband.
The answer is -0.04 mag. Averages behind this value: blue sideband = 29.7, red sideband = 30.1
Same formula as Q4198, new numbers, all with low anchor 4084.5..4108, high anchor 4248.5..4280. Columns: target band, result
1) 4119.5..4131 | -2.0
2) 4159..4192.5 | -3.5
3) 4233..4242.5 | -0.8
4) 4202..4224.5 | -2.4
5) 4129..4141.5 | -1.7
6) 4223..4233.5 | 0.2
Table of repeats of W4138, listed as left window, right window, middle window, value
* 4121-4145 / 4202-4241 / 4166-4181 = -0.029 mag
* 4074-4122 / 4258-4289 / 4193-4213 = -0.069 mag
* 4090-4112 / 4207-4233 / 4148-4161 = -0.049 mag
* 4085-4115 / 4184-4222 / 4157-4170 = -0.070 mag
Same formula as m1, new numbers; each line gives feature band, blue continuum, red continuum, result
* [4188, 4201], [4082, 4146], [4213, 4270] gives -0.008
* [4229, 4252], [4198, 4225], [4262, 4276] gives 0.024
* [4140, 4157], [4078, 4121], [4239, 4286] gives -0.084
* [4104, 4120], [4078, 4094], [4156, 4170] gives 0.068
